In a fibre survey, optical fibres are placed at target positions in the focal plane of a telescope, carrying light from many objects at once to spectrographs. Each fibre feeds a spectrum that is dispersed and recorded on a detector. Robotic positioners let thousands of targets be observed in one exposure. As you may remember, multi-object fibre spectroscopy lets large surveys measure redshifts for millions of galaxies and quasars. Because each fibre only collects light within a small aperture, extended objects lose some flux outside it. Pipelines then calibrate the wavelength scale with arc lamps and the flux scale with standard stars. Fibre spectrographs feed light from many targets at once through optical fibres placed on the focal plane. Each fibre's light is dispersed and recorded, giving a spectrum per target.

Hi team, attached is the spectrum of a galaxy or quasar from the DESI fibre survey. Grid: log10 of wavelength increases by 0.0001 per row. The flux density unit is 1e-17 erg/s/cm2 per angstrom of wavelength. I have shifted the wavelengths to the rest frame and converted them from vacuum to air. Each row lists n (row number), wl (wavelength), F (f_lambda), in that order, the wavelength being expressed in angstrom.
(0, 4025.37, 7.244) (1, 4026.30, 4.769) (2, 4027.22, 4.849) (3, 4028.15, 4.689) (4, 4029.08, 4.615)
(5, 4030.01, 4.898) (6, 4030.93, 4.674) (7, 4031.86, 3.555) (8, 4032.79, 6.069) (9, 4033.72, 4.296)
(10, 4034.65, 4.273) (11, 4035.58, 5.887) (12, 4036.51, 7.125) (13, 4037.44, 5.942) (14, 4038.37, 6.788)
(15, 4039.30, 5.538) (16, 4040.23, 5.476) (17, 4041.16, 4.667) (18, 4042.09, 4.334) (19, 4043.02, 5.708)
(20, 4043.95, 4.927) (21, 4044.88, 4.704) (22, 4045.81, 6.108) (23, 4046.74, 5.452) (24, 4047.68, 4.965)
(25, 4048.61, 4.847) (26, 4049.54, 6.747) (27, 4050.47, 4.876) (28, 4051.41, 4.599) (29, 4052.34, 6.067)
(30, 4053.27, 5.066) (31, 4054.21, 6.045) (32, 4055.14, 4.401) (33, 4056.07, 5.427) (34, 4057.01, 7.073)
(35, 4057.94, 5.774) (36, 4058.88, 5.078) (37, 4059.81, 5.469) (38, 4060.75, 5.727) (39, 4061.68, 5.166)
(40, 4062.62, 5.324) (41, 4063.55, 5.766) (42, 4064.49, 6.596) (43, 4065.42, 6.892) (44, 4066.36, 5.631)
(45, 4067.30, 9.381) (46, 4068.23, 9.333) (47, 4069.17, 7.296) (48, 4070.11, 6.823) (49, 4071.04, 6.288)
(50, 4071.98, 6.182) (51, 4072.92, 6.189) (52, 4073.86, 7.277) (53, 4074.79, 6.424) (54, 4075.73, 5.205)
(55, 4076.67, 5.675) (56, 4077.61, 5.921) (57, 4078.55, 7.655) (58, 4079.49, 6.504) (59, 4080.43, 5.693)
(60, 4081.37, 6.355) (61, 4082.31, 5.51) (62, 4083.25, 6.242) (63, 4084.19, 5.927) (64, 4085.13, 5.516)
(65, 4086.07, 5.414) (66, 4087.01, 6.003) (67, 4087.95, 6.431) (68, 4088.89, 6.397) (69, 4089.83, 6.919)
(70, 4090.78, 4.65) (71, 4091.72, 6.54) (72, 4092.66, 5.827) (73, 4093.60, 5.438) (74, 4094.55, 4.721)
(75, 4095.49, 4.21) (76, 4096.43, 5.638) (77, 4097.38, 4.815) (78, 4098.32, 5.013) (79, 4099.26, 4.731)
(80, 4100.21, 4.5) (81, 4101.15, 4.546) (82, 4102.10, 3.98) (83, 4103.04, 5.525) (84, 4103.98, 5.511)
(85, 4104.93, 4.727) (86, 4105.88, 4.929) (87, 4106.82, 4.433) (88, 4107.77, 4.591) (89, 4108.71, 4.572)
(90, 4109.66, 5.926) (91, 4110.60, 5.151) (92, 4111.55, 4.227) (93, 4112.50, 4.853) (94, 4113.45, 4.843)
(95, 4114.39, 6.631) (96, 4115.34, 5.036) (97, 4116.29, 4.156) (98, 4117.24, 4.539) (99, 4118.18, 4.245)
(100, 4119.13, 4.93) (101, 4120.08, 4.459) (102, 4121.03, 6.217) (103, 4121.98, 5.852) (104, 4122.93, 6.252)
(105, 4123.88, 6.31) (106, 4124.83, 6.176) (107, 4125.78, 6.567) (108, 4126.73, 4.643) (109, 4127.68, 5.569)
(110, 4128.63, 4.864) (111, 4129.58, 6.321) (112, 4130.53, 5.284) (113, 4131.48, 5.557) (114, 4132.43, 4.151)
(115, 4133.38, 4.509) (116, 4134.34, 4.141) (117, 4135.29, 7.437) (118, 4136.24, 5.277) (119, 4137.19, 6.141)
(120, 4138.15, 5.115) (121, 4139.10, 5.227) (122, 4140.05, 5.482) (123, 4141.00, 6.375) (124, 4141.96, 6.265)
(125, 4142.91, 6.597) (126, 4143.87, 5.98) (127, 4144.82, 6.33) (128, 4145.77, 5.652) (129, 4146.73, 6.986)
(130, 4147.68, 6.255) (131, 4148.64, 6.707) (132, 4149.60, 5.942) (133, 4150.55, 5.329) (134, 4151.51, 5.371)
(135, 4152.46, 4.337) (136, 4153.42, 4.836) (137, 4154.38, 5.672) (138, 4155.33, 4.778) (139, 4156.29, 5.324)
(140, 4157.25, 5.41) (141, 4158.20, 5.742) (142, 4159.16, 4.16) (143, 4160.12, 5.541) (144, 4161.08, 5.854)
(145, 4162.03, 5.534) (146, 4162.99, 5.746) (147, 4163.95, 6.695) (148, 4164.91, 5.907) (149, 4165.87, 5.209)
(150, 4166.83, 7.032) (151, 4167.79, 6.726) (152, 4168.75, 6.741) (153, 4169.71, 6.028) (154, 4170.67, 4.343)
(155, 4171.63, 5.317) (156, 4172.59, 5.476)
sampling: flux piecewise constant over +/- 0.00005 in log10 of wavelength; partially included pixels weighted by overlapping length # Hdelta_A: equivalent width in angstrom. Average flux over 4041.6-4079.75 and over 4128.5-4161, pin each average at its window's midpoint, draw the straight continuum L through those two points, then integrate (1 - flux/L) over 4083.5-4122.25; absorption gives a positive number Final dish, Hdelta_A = 3.9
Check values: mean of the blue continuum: 5.97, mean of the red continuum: 5.57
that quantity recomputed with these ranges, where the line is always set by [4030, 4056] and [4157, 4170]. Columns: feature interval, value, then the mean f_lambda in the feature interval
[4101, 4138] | 3.0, 5.21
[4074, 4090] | -1.8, 6.12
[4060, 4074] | -3.1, 6.62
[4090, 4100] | 0.6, 5.19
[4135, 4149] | -0.8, 6.1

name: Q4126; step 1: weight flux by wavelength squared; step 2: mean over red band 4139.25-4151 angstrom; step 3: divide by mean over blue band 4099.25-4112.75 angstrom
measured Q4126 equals 1.3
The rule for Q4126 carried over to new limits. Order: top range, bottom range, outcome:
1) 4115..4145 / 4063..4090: 0.87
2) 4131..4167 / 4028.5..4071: 1.04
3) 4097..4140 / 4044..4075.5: 0.89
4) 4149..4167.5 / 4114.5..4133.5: 1.05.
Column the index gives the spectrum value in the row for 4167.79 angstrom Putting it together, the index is 6.726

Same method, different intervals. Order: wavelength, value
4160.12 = 5.541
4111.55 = 4.227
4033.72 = 4.296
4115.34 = 5.036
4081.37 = 6.355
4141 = 6.375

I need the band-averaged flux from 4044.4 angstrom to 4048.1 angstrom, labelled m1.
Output 5.3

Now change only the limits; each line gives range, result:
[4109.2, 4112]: 5.11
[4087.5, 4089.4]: 6.43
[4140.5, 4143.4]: 6.39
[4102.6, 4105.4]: 5.25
